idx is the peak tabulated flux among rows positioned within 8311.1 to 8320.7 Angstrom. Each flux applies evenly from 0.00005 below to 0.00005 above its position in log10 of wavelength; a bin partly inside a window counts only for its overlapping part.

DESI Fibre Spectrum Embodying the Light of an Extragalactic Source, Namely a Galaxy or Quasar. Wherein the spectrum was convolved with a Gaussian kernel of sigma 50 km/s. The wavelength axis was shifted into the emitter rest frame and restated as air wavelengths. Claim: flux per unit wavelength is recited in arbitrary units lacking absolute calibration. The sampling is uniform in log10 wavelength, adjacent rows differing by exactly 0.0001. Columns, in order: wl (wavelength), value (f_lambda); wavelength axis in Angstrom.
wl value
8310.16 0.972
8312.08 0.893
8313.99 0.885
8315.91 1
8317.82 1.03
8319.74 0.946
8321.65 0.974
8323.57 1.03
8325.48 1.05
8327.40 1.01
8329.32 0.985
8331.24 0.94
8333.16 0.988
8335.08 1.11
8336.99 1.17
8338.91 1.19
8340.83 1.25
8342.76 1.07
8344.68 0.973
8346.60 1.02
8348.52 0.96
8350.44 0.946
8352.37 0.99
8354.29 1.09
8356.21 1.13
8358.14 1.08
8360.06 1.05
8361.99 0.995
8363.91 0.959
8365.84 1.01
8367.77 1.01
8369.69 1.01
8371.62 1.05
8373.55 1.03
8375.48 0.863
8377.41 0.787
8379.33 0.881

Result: 1.03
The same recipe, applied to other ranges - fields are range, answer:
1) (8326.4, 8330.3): 1.01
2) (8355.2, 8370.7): 1.13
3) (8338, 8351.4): 1.25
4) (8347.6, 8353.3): 0.99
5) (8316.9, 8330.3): 1.05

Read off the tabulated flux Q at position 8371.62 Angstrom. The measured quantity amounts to 1.05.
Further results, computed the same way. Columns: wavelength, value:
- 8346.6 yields 1.02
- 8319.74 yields 0.946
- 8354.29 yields 1.09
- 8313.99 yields 0.885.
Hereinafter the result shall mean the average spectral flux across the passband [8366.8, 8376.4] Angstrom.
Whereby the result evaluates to 0.993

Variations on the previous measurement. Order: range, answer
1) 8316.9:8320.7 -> 0.988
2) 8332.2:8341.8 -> 1.14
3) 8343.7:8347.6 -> 0.998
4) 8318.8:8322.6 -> 0.962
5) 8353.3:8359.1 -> 1.1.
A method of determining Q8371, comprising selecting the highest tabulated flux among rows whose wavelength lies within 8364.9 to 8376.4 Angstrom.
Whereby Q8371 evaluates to 1.05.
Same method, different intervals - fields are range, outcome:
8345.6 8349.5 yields 1.02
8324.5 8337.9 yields 1.17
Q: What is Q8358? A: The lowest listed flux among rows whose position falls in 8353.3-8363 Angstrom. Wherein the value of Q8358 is 0.995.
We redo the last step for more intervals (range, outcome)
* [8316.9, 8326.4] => 0.946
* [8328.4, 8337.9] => 0.94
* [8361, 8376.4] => 0.863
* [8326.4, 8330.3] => 0.985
